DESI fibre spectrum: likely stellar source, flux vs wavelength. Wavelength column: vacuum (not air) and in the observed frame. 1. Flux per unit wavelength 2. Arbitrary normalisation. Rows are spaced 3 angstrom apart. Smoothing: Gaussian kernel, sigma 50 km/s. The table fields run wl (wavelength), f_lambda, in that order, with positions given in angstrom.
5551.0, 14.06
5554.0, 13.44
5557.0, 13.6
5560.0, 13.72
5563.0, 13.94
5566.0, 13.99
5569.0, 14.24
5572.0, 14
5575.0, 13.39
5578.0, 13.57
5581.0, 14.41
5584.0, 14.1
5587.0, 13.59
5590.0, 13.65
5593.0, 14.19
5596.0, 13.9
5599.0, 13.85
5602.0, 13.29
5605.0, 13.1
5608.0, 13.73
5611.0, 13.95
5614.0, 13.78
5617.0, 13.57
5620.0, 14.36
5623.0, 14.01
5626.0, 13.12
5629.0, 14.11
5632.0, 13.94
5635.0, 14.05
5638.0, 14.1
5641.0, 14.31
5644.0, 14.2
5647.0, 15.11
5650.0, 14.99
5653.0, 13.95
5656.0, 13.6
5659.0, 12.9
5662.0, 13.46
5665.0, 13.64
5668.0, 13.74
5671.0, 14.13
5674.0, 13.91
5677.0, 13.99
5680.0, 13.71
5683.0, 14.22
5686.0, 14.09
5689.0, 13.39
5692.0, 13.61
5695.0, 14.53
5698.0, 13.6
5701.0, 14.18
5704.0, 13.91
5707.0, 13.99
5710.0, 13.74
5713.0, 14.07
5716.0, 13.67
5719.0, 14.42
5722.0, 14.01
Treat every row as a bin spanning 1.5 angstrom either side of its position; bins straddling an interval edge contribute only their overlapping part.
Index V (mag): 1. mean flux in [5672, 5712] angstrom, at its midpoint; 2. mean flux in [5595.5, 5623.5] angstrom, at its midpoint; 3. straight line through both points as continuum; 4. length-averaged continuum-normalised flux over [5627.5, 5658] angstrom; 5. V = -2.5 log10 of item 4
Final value -0.03 mag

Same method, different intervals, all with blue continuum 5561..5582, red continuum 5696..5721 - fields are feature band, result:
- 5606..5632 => 0.01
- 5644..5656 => -0.04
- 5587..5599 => 0.00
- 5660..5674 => 0.02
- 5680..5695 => 0.01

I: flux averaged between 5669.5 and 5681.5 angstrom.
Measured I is 13.9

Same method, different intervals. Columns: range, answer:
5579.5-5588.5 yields 14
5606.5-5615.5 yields 13.8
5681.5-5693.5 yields 13.8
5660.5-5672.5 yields 13.7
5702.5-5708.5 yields 14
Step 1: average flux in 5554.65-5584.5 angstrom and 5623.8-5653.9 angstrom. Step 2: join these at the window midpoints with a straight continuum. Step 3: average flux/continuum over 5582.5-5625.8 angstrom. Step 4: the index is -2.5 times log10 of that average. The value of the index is 0.02 mag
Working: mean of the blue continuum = 13.9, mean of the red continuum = 14.2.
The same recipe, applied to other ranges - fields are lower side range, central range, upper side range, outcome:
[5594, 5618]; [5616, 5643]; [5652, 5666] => -0.030 mag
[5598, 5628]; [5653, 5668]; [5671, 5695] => 0.027 mag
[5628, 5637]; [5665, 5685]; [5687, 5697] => -0.003 mag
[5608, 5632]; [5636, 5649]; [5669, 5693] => -0.044 mag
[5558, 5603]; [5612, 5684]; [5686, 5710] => -0.006 mag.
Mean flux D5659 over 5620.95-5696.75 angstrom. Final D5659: 14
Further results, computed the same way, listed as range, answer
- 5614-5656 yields 14.1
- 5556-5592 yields 13.9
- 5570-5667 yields 13.9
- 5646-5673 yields 13.9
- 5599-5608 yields 13.4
